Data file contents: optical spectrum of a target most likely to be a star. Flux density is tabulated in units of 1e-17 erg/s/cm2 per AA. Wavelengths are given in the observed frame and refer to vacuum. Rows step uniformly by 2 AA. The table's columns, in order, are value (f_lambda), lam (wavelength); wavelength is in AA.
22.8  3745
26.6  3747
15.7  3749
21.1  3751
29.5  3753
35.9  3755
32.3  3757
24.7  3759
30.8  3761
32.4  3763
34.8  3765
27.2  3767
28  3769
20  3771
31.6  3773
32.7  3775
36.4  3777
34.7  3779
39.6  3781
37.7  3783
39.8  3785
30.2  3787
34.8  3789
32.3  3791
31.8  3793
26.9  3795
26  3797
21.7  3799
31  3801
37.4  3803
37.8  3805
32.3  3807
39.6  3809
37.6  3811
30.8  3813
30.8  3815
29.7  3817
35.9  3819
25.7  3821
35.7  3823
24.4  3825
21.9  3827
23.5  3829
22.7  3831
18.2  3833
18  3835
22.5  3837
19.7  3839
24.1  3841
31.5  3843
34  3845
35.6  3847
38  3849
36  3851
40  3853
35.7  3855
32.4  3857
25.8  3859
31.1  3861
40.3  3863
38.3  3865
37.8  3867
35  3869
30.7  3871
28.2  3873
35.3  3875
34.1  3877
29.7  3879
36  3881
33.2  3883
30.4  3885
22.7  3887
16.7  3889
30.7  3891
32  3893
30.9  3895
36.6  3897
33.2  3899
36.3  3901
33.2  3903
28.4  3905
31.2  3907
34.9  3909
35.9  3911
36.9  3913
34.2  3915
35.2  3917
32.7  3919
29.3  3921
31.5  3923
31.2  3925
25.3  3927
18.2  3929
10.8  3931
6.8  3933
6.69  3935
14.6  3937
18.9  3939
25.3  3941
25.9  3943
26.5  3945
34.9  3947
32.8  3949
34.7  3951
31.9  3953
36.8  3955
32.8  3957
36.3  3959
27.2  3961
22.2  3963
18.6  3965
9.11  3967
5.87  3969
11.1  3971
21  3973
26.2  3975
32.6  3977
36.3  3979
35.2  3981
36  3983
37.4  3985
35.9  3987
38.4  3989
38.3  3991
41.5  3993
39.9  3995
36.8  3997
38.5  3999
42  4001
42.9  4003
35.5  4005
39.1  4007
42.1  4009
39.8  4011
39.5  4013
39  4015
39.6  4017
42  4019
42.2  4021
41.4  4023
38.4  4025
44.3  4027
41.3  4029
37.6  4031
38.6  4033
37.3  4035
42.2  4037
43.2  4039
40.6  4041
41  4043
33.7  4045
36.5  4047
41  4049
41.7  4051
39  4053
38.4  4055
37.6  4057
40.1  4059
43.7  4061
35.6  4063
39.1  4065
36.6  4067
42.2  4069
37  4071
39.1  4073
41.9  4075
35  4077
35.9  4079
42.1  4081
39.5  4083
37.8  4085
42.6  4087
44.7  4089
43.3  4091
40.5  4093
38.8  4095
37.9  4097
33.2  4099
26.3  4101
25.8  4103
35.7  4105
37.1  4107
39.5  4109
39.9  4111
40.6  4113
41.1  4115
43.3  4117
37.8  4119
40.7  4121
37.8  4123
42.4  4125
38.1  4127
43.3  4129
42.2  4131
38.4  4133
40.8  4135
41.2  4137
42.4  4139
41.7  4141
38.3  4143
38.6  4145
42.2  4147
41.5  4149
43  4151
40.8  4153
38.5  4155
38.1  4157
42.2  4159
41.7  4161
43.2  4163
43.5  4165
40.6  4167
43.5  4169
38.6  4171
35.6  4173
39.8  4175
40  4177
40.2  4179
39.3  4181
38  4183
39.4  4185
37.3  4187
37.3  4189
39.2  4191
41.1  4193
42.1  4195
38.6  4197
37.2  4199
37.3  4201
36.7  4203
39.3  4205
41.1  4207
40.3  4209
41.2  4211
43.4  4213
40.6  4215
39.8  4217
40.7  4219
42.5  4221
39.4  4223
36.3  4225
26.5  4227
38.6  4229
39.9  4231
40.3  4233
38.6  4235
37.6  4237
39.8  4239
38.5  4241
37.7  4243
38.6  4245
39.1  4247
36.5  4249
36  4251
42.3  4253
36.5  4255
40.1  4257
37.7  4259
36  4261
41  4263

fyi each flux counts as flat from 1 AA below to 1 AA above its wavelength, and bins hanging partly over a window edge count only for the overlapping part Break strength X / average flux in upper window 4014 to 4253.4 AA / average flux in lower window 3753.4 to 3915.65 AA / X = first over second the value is 1.25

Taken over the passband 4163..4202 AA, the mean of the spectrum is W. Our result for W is 39.5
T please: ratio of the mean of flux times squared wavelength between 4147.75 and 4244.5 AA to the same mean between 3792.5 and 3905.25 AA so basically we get 1.52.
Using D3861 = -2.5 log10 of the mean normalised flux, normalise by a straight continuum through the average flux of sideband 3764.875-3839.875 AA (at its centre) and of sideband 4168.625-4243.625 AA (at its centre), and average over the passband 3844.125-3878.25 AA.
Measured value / -0.11 mag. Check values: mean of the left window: 30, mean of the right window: 39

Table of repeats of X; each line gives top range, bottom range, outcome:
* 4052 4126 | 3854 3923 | 1.19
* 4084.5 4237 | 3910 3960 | 1.44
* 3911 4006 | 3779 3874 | 0.93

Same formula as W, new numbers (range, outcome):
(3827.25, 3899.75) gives 30.5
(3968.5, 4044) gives 37.1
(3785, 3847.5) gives 29.3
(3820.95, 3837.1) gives 23.6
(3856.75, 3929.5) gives 31.9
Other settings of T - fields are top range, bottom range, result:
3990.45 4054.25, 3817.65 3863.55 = 1.50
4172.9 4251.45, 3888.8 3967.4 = 1.60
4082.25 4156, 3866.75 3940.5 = 1.53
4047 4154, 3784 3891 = 1.46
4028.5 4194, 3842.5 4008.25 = 1.41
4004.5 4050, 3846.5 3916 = 1.30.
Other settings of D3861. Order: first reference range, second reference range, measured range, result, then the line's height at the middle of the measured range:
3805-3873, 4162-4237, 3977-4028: -0.13 mag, 34.7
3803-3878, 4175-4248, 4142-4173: -0.08 mag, 37.9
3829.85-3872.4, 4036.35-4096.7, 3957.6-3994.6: 0.25 mag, 35.9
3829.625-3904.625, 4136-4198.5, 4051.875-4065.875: -0.06 mag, 36.9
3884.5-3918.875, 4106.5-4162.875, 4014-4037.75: -0.11 mag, 36.4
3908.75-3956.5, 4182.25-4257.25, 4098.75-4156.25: -0.12 mag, 35.1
